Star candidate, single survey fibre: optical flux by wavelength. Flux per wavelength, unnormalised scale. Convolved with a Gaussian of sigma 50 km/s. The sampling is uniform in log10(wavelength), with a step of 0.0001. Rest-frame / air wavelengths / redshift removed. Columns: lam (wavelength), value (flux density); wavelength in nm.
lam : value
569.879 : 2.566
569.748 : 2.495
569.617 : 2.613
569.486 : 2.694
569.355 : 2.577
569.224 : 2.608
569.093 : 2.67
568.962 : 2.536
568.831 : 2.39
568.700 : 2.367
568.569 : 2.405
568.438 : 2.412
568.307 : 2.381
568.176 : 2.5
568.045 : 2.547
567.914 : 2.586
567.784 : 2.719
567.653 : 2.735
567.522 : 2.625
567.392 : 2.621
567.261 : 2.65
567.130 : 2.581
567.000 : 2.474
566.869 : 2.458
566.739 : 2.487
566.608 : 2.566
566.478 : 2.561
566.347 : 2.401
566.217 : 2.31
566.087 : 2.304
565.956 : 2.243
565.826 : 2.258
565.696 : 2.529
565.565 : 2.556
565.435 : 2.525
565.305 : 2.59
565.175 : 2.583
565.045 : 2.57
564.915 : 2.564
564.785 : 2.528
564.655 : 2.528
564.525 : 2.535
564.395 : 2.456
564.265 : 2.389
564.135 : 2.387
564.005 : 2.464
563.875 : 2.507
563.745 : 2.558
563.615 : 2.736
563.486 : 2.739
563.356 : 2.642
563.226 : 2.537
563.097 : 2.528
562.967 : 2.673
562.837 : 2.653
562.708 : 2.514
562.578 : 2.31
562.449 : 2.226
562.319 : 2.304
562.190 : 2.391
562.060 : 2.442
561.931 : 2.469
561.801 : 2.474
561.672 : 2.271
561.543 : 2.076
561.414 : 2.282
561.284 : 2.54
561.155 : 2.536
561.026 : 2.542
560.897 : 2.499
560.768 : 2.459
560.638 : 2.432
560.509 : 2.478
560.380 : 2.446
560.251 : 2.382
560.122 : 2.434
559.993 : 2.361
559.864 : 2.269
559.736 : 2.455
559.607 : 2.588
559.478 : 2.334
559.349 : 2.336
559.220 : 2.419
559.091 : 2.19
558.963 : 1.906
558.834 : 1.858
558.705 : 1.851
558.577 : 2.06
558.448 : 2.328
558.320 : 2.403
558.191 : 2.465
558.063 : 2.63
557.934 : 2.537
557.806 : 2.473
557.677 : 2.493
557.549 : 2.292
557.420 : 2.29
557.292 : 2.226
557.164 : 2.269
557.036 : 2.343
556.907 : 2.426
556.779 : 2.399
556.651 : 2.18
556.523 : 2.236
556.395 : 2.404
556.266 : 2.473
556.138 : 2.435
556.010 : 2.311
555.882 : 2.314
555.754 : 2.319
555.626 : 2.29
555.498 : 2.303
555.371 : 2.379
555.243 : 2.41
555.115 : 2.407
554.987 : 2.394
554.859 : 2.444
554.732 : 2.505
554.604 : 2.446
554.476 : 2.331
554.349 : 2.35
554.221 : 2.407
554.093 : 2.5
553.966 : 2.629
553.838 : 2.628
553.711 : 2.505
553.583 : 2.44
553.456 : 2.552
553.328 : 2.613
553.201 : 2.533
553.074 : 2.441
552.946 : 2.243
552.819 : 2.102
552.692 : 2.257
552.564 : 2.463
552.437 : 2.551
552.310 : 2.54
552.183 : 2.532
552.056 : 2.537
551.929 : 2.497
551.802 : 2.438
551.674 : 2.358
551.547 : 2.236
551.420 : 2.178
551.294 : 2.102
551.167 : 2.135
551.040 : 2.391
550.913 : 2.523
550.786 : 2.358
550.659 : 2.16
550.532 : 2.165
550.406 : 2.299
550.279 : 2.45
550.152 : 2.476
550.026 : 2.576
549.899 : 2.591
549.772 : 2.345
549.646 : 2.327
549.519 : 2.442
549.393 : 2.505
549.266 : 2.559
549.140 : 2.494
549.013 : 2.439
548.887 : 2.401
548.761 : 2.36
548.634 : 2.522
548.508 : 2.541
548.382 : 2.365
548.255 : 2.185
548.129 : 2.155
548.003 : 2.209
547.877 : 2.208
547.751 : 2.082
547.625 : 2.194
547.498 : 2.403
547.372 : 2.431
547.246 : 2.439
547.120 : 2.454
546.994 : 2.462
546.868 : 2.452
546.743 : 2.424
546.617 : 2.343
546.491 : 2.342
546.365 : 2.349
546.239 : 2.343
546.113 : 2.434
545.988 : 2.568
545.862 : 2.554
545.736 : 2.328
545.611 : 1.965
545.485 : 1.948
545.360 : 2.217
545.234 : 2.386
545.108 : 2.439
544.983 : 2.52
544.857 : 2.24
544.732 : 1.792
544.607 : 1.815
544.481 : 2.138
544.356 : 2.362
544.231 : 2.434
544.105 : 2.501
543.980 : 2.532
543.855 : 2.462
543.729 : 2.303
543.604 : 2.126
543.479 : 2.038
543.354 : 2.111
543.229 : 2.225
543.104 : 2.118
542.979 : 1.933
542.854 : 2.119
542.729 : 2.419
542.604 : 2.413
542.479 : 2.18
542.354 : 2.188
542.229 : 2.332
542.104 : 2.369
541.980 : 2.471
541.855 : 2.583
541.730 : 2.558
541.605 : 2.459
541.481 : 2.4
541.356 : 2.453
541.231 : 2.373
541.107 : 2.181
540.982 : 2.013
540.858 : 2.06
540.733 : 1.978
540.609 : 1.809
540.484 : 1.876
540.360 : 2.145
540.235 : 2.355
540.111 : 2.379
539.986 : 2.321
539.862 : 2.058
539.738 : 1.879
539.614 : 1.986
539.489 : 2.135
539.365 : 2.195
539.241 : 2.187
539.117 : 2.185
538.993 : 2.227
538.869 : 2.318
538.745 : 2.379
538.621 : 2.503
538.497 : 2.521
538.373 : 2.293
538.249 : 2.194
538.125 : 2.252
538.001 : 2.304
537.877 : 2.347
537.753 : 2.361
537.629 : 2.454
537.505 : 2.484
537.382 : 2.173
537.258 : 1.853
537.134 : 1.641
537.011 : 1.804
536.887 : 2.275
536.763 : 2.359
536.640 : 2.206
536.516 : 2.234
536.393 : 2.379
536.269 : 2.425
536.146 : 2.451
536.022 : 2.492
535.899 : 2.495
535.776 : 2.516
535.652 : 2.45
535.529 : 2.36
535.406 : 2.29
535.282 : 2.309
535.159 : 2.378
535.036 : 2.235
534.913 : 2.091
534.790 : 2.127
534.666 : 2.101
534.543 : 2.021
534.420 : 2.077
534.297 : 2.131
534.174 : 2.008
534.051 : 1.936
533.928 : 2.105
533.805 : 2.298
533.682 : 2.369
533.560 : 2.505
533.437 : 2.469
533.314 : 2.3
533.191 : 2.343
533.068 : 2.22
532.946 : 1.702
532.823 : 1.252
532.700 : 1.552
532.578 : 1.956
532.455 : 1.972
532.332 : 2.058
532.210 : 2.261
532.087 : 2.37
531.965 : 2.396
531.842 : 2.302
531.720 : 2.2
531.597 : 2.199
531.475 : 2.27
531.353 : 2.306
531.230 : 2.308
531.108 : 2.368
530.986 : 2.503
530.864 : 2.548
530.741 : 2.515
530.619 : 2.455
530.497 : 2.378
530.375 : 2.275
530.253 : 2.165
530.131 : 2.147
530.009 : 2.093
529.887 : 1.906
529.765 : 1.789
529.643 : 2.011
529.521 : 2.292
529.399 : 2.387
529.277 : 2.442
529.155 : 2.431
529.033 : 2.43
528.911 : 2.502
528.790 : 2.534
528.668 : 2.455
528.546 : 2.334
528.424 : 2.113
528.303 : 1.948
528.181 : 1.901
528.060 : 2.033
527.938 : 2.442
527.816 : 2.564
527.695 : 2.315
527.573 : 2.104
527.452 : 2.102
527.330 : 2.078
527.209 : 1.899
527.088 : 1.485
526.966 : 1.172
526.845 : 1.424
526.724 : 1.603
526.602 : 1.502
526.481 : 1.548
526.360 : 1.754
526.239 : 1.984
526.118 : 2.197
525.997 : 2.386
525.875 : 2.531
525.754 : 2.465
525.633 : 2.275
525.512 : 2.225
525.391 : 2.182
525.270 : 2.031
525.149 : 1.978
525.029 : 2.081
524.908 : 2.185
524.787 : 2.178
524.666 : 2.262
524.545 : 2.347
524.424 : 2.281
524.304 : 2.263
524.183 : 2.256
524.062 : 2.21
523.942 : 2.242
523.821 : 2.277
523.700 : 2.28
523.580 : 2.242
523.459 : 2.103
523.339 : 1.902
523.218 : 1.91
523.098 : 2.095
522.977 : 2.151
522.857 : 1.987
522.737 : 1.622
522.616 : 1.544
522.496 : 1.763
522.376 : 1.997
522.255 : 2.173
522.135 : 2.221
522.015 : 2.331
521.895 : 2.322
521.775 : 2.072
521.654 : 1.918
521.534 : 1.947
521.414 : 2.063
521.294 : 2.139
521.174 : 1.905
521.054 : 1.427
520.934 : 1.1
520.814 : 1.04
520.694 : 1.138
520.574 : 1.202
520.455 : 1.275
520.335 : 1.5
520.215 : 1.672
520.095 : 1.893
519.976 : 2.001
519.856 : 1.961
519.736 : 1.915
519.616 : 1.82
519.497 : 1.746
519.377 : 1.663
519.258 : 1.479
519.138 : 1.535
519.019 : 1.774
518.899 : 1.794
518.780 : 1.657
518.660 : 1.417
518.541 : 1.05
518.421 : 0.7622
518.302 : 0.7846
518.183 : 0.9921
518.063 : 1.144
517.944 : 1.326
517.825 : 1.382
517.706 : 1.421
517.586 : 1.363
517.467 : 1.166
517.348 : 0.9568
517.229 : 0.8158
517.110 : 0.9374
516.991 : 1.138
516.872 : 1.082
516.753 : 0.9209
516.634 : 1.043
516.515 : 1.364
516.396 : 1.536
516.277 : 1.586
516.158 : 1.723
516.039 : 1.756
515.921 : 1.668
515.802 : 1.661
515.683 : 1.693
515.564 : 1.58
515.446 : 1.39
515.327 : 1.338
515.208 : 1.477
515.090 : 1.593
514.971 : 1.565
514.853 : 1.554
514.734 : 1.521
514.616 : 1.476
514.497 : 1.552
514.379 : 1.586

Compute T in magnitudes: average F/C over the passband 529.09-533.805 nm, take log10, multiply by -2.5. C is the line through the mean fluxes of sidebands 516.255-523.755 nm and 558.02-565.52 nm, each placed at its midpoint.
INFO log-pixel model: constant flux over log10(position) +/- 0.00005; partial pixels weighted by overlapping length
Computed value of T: -0.21 mag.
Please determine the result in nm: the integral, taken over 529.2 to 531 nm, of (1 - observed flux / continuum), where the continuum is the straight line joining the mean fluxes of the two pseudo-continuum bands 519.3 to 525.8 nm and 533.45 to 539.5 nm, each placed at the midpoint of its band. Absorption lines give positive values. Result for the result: -0.12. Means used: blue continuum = 1.96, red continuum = 2.26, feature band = 2.26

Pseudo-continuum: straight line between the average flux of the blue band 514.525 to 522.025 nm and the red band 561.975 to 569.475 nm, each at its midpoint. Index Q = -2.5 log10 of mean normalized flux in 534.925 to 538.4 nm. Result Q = -0.207 mag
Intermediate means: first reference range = 1.49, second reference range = 2.51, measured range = 2.28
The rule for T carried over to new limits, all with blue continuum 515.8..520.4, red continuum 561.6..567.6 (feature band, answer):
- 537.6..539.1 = -0.23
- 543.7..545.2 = -0.13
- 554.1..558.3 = -0.04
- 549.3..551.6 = -0.09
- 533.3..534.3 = -0.25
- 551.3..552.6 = -0.10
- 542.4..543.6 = -0.09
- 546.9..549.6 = -0.12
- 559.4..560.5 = -0.01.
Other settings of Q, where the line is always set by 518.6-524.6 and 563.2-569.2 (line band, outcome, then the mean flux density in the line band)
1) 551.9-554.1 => -0.07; 2.48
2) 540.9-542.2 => -0.11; 2.38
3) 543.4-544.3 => -0.07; 2.34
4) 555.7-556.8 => 0.02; 2.34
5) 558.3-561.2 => 0.04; 2.33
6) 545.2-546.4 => -0.04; 2.31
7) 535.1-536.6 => -0.15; 2.4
